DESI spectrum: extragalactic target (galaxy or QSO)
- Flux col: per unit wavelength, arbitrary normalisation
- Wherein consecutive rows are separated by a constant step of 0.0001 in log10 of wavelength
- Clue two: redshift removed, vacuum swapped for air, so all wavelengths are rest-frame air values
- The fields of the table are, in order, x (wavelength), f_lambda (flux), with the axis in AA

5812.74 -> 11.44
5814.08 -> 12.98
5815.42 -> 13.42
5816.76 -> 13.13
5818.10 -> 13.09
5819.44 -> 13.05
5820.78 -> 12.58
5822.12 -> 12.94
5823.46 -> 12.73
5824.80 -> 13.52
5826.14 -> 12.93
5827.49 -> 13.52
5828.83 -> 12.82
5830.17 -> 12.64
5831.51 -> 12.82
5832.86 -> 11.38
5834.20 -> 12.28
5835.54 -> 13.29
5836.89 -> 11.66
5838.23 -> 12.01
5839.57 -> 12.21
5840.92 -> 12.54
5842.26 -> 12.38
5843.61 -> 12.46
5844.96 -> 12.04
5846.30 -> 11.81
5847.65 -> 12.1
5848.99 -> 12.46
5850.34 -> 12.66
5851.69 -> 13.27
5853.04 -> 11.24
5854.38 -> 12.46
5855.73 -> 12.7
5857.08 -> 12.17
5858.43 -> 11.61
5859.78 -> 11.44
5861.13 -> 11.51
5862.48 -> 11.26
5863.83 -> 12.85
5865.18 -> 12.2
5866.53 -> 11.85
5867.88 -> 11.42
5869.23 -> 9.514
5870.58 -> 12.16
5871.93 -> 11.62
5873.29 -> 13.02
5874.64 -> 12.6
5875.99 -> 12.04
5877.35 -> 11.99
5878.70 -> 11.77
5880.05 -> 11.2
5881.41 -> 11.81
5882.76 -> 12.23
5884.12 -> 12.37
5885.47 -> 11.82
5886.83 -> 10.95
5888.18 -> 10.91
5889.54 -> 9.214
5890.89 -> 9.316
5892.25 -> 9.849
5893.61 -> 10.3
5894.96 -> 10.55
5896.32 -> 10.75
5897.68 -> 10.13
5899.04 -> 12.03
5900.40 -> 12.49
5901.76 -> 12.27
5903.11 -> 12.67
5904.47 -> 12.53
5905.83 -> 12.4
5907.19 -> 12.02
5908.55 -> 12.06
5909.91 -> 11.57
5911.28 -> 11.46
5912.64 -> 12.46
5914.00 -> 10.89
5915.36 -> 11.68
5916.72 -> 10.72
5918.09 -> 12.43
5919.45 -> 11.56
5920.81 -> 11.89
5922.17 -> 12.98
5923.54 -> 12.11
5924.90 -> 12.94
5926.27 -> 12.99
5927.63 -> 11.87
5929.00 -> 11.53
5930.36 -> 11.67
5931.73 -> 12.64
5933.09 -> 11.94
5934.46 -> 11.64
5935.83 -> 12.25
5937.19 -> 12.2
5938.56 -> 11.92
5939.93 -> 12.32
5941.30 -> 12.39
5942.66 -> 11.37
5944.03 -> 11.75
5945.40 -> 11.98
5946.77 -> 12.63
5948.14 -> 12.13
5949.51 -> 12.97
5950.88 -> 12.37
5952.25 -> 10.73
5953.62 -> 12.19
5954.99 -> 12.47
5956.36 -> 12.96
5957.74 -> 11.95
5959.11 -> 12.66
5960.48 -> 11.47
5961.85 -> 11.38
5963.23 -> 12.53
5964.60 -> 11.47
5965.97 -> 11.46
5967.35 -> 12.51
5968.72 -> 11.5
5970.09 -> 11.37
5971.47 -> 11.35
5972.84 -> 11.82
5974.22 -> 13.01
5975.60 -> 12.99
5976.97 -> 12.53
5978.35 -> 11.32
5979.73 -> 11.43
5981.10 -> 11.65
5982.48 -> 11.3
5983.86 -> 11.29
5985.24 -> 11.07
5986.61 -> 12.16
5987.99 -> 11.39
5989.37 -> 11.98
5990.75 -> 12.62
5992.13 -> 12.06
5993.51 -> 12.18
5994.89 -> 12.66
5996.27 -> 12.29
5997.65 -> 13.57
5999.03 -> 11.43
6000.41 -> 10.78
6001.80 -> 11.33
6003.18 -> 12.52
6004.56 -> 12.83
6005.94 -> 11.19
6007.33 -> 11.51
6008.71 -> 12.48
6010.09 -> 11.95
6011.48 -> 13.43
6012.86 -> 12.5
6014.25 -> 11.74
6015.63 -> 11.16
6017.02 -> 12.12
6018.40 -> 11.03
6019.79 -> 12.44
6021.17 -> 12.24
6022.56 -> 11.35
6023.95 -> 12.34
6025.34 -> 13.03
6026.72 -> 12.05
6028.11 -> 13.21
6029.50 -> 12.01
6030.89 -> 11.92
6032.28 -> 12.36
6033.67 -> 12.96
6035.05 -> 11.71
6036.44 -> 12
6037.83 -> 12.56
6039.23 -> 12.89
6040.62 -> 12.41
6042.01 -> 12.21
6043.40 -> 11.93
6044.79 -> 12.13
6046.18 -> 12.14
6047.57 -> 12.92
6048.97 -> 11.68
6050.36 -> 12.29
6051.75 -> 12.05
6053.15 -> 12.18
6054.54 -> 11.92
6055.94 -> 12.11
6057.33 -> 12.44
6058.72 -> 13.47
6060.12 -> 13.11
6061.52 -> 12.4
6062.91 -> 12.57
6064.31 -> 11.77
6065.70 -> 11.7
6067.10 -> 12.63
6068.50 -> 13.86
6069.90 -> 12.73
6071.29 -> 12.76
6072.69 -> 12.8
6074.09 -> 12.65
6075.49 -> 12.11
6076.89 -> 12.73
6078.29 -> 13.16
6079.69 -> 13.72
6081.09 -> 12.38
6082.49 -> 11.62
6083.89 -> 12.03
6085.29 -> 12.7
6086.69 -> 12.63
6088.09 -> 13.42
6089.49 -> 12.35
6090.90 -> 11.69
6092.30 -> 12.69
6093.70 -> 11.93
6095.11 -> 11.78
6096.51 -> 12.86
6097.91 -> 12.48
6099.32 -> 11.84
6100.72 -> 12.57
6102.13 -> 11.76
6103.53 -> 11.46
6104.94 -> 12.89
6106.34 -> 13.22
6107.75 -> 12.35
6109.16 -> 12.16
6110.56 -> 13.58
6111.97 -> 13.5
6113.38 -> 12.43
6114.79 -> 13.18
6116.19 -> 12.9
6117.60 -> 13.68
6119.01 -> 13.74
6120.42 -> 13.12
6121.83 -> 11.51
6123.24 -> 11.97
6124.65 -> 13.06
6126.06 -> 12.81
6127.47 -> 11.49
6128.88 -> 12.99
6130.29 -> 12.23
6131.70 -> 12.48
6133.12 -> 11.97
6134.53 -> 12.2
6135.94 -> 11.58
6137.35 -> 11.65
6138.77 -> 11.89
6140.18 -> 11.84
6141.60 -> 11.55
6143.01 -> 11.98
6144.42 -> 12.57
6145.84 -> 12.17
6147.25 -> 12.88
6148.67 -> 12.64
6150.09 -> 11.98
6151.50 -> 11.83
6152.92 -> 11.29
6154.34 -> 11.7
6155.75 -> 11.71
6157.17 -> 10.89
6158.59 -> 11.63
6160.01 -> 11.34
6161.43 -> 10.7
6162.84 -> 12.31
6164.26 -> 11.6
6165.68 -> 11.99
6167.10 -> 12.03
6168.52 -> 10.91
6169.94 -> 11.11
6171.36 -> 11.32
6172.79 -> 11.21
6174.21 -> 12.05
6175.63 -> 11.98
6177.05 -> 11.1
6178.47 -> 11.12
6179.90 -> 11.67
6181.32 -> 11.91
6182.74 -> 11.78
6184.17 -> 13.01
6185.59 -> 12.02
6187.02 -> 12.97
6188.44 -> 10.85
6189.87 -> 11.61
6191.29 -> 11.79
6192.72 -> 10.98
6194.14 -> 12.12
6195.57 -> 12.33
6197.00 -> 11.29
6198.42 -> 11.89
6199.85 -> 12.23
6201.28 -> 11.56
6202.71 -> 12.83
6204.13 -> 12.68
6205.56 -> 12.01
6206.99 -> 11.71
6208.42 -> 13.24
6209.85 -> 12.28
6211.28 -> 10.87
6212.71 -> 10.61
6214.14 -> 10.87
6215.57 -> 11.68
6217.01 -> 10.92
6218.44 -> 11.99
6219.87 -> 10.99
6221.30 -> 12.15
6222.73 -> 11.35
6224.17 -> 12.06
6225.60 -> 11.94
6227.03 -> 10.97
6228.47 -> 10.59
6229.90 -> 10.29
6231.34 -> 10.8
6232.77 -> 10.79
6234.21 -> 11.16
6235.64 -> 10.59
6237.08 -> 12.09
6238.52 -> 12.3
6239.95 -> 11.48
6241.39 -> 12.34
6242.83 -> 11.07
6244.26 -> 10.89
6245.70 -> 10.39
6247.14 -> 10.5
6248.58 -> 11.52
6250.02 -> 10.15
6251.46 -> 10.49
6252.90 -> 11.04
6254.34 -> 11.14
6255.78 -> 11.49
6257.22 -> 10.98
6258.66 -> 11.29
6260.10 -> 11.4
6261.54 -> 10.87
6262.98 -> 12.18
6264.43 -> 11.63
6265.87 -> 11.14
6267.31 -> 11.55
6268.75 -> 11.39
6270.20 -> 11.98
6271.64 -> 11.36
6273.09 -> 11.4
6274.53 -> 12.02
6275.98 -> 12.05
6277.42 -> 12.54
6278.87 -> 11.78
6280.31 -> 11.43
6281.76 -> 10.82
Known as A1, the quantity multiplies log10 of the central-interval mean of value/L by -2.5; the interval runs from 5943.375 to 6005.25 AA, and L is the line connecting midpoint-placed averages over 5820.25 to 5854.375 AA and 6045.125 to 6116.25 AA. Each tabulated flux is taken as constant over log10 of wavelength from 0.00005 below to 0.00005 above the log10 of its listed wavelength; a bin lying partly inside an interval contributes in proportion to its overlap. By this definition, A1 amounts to 0.04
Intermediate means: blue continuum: 12.5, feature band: 12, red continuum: 12.5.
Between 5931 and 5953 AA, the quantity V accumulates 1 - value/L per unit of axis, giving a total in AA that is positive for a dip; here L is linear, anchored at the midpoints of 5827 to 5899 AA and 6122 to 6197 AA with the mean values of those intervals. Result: -0.5 AA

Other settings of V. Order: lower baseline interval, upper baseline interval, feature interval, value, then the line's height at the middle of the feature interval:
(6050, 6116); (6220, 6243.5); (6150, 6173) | 0.81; 11.9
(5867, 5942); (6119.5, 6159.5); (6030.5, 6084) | -2.26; 11.9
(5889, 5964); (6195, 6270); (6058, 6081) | -2.20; 11.6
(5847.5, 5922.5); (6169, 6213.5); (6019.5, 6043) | -1.16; 11.7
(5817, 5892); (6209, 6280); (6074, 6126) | -4.40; 11.6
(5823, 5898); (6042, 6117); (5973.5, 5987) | 0.38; 12.2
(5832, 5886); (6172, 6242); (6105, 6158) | -2.76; 11.7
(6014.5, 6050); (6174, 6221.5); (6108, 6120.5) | -1.17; 12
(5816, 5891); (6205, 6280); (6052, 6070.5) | -1.24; 11.7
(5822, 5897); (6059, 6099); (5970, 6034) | 1.44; 12.3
